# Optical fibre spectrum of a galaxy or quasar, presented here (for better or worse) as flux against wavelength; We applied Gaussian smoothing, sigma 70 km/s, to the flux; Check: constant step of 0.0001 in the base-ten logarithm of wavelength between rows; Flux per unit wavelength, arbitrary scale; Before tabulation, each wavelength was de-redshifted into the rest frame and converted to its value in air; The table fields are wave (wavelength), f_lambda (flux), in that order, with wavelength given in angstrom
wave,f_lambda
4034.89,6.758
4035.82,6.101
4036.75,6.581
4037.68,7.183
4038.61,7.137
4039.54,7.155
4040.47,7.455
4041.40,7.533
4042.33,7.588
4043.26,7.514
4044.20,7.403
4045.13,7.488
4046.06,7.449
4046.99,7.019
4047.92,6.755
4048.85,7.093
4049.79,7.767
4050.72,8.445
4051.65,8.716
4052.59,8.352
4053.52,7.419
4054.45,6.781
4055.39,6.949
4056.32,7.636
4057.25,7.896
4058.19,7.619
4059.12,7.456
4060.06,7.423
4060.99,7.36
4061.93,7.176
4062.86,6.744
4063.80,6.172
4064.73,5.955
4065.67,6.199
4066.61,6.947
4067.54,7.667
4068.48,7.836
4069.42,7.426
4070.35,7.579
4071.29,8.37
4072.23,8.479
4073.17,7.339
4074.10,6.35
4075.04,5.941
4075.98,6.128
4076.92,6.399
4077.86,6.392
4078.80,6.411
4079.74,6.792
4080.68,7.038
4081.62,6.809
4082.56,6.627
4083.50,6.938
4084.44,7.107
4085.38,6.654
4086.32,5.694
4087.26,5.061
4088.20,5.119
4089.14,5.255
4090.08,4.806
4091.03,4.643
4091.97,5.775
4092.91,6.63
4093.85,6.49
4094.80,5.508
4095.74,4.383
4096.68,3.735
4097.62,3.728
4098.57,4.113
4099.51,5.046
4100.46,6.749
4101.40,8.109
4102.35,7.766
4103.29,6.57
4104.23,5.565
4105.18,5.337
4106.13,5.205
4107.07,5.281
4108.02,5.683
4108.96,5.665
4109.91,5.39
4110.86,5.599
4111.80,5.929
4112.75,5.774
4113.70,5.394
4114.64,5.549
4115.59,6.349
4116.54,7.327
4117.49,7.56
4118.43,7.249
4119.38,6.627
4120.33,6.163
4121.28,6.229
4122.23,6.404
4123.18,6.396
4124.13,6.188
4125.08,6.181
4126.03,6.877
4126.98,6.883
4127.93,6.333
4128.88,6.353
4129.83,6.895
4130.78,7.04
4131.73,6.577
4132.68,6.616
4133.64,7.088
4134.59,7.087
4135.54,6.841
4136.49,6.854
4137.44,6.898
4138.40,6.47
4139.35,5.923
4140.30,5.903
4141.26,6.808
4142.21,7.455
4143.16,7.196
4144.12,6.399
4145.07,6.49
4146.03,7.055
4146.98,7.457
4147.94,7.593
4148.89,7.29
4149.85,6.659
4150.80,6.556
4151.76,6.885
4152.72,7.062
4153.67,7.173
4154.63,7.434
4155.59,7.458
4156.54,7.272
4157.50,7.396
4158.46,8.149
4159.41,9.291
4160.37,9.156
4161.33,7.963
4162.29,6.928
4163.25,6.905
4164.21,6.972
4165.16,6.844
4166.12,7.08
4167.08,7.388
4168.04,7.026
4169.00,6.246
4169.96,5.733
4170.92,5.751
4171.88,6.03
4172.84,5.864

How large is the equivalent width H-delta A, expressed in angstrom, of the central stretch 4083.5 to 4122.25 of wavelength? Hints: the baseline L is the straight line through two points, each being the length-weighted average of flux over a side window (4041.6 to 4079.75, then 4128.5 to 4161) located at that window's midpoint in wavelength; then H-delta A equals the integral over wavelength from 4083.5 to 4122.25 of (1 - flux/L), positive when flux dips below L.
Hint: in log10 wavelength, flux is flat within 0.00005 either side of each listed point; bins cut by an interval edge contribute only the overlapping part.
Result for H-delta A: 7.1 angstrom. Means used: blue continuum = 7.24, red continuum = 7.09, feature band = 5.84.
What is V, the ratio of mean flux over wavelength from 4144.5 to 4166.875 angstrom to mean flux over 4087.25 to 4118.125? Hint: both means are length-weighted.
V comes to 1.3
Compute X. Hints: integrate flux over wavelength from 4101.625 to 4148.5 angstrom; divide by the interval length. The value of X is 6.47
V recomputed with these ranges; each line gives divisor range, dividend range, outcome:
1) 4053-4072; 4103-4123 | 0.83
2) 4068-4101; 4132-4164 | 1.16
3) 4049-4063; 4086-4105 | 0.73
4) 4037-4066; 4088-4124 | 0.80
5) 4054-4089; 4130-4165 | 1.04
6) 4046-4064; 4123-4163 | 0.94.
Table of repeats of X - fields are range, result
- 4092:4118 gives 5.8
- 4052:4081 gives 7.11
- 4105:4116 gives 5.6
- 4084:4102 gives 5.52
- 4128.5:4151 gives 6.82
